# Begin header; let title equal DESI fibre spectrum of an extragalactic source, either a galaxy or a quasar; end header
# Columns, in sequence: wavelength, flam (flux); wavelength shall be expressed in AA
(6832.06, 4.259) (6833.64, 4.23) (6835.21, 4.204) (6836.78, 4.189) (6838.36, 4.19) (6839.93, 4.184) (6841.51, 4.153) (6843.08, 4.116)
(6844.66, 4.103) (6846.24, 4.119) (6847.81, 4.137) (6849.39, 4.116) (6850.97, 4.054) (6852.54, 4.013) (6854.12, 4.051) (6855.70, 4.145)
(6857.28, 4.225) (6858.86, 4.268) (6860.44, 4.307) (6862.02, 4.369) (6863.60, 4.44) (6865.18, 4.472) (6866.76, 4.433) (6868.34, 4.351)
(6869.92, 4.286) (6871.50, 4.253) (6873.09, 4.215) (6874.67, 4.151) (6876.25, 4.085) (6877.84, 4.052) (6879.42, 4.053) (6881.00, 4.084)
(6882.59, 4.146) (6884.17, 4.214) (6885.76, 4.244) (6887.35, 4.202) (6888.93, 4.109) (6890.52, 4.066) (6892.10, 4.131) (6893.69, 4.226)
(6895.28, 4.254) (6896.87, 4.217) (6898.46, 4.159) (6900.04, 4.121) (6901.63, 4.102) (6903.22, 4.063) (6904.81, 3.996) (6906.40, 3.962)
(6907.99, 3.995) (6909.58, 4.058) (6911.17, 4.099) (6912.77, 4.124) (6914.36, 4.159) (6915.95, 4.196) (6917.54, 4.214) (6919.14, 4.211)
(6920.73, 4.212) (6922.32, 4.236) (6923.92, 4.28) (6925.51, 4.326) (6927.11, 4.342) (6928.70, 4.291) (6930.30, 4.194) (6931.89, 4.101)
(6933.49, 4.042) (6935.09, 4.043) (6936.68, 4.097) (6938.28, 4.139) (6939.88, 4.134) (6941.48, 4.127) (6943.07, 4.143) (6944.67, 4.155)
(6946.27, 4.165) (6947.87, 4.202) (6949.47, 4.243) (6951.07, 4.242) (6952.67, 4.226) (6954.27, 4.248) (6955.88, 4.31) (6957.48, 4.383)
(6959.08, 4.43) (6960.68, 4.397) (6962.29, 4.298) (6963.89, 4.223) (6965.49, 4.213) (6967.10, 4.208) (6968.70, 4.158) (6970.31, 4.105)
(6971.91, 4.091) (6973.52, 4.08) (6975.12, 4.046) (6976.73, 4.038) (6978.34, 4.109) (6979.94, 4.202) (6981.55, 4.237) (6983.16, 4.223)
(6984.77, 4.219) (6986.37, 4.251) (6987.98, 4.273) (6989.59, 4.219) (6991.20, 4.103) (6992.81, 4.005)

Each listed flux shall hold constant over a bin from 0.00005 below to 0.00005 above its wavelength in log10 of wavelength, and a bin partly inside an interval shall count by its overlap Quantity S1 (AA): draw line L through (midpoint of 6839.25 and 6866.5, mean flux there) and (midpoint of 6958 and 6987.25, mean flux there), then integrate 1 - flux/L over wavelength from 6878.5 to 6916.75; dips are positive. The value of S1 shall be 0.7 AA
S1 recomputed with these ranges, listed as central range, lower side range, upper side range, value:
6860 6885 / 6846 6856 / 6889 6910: -0.9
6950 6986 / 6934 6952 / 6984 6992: -0.2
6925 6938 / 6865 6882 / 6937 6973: 0.1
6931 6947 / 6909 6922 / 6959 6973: 0.3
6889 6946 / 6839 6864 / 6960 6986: 0.4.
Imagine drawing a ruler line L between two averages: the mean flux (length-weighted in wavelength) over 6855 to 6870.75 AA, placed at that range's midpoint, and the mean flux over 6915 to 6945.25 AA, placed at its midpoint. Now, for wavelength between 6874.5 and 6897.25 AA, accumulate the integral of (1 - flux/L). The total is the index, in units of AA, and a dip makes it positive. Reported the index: 0.7 AA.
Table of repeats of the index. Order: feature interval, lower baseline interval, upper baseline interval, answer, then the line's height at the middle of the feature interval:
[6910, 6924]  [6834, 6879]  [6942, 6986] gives 0.07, 4.21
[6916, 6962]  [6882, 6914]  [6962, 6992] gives -0.78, 4.15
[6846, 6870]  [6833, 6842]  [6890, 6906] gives -0.38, 4.17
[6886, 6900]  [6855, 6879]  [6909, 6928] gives 0.22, 4.24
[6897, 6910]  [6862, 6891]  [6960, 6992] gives 0.45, 4.21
